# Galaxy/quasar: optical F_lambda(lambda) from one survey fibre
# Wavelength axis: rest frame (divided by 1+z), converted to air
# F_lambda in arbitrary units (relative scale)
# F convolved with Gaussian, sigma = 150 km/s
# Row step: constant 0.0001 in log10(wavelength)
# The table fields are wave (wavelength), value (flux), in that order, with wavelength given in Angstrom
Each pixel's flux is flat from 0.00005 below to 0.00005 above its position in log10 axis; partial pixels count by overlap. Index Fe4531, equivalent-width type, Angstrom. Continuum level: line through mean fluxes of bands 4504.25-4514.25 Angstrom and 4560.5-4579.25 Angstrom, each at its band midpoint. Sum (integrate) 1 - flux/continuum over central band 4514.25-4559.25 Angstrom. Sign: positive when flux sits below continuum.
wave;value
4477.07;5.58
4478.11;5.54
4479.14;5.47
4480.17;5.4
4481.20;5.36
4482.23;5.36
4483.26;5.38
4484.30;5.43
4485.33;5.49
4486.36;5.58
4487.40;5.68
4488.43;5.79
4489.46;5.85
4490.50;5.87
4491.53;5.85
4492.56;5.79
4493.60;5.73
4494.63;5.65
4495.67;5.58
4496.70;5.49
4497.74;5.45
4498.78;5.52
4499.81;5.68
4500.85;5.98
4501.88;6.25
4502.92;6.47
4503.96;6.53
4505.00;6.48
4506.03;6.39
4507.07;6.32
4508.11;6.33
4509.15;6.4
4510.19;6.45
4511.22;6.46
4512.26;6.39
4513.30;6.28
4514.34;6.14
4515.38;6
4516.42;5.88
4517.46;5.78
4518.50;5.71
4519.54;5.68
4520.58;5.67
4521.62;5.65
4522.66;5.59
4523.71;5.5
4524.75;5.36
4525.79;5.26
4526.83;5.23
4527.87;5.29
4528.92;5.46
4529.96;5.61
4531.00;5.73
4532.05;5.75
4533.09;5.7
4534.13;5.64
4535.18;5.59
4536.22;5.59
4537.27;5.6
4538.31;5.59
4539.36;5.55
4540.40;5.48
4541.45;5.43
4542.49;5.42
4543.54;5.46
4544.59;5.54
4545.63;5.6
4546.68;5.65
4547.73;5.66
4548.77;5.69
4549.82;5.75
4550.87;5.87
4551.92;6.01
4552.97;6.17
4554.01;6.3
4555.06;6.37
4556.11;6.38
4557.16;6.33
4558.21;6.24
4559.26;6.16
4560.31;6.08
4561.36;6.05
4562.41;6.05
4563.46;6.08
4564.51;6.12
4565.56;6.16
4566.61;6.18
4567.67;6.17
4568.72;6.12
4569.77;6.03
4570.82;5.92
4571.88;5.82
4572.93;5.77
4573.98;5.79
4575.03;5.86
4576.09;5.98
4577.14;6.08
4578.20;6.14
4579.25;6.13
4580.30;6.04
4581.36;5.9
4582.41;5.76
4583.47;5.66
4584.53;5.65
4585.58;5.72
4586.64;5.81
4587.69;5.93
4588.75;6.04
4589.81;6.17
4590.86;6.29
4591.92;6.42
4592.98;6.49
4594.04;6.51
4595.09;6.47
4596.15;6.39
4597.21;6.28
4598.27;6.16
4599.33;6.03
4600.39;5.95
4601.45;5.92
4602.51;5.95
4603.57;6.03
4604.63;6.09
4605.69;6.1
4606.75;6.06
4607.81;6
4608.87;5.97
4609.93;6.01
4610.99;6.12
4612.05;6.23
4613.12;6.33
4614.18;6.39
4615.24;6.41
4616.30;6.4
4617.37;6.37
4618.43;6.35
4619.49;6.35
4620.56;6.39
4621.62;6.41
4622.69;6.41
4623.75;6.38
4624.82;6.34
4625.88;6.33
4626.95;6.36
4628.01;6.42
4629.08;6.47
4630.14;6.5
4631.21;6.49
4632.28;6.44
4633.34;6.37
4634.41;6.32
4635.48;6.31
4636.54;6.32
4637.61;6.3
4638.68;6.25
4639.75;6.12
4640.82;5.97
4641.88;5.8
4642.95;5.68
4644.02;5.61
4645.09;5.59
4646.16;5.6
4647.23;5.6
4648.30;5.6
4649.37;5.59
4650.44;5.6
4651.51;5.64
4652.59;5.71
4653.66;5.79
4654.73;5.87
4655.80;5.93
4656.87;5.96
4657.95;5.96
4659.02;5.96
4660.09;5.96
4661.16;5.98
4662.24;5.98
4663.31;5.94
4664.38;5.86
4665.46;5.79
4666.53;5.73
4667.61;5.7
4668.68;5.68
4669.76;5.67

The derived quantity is 3.6 Angstrom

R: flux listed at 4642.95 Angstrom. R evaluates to 5.68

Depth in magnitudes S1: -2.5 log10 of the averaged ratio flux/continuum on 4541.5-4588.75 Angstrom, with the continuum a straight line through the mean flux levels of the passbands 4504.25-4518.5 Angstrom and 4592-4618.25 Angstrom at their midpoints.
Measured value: 0.05 mag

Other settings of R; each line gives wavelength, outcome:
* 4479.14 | 5.47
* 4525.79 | 5.26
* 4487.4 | 5.68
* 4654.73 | 5.87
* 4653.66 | 5.79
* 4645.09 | 5.59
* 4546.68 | 5.65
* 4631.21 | 6.49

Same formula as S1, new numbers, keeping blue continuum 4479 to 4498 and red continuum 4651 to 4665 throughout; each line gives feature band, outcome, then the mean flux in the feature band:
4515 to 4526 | 0.00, 5.65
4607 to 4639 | -0.09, 6.32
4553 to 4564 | -0.09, 6.21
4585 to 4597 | -0.08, 6.21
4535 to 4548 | 0.03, 5.55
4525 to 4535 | 0.03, 5.52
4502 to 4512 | -0.14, 6.42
